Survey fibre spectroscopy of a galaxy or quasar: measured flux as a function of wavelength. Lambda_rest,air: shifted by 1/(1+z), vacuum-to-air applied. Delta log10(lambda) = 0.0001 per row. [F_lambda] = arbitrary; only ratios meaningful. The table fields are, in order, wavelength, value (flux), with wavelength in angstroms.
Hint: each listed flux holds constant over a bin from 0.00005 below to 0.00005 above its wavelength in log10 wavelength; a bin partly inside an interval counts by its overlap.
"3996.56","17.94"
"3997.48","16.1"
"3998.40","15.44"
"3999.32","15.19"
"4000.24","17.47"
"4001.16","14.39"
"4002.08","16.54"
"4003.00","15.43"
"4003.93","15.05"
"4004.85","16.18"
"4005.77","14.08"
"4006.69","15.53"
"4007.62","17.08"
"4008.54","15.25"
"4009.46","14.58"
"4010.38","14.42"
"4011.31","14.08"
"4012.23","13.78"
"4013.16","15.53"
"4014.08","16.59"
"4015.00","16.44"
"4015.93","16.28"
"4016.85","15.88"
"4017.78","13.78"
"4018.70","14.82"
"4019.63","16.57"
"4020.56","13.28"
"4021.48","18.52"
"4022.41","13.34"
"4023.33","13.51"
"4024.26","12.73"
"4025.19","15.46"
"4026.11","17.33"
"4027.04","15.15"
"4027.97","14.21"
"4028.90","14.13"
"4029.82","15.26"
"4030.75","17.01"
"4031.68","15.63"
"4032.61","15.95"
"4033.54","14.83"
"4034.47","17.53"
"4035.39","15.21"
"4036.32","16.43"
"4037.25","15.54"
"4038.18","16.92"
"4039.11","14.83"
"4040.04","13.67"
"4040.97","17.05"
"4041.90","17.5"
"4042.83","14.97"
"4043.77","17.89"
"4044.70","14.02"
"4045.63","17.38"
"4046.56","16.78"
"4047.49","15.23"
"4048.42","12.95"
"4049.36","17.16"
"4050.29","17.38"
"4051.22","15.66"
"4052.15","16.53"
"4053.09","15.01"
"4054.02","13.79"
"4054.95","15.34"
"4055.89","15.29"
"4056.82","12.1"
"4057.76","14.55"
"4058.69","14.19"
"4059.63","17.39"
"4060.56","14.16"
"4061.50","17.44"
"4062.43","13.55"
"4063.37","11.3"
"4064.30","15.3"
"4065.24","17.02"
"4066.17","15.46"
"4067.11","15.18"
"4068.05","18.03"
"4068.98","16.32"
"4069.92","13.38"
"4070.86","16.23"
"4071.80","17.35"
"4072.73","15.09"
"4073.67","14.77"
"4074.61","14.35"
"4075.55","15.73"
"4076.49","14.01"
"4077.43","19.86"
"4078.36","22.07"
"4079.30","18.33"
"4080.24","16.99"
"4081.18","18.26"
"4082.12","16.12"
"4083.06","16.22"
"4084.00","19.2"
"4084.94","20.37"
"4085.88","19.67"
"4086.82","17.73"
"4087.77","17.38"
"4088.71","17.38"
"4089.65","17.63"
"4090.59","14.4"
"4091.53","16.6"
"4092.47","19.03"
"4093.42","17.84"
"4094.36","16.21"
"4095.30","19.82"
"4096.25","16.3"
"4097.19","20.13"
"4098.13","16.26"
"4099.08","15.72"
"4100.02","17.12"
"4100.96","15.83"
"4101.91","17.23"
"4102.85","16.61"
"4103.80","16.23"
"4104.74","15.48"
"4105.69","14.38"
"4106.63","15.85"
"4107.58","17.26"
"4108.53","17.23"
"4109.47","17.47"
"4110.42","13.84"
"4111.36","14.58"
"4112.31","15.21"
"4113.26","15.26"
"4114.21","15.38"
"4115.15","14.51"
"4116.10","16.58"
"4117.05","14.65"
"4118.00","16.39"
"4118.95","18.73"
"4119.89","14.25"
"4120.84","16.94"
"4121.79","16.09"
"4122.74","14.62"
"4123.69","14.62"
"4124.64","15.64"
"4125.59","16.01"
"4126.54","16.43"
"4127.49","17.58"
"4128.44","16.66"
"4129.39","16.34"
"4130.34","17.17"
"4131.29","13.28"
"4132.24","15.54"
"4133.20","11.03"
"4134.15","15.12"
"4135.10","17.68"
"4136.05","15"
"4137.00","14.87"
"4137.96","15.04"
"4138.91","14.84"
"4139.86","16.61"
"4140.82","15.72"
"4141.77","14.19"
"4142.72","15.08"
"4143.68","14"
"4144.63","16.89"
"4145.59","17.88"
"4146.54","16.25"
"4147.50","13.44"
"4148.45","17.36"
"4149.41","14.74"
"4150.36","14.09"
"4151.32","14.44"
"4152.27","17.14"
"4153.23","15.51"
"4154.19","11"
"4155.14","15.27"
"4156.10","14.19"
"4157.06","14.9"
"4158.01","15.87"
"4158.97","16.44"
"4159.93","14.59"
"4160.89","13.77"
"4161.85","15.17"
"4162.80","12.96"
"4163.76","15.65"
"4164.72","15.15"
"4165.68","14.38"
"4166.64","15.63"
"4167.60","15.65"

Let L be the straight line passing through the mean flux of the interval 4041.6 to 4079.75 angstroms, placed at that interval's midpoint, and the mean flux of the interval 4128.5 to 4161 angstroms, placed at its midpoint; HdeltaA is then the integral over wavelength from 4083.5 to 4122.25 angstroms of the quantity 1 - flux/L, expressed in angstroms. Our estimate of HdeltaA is -3.1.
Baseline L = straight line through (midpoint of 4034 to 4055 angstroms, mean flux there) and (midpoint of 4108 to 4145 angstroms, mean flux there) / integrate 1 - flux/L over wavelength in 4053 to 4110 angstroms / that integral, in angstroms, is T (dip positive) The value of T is -2.6 angstroms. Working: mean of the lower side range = 15.9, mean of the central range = 16.4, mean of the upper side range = 15.6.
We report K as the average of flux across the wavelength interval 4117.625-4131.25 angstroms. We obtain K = 16.2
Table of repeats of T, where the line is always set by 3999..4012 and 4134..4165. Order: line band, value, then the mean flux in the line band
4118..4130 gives -0.8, 16.2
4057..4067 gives 0.2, 15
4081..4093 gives -1.9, 17.7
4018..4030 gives 0.3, 14.9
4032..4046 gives -0.6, 16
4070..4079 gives -0.7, 16.5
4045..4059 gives 0.0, 15.3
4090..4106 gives -1.6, 16.8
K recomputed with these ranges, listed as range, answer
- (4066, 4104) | 17.1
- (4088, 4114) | 16.5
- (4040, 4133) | 16.2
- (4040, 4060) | 15.6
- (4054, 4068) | 14.9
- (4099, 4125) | 15.9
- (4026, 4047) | 15.9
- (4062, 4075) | 15.2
